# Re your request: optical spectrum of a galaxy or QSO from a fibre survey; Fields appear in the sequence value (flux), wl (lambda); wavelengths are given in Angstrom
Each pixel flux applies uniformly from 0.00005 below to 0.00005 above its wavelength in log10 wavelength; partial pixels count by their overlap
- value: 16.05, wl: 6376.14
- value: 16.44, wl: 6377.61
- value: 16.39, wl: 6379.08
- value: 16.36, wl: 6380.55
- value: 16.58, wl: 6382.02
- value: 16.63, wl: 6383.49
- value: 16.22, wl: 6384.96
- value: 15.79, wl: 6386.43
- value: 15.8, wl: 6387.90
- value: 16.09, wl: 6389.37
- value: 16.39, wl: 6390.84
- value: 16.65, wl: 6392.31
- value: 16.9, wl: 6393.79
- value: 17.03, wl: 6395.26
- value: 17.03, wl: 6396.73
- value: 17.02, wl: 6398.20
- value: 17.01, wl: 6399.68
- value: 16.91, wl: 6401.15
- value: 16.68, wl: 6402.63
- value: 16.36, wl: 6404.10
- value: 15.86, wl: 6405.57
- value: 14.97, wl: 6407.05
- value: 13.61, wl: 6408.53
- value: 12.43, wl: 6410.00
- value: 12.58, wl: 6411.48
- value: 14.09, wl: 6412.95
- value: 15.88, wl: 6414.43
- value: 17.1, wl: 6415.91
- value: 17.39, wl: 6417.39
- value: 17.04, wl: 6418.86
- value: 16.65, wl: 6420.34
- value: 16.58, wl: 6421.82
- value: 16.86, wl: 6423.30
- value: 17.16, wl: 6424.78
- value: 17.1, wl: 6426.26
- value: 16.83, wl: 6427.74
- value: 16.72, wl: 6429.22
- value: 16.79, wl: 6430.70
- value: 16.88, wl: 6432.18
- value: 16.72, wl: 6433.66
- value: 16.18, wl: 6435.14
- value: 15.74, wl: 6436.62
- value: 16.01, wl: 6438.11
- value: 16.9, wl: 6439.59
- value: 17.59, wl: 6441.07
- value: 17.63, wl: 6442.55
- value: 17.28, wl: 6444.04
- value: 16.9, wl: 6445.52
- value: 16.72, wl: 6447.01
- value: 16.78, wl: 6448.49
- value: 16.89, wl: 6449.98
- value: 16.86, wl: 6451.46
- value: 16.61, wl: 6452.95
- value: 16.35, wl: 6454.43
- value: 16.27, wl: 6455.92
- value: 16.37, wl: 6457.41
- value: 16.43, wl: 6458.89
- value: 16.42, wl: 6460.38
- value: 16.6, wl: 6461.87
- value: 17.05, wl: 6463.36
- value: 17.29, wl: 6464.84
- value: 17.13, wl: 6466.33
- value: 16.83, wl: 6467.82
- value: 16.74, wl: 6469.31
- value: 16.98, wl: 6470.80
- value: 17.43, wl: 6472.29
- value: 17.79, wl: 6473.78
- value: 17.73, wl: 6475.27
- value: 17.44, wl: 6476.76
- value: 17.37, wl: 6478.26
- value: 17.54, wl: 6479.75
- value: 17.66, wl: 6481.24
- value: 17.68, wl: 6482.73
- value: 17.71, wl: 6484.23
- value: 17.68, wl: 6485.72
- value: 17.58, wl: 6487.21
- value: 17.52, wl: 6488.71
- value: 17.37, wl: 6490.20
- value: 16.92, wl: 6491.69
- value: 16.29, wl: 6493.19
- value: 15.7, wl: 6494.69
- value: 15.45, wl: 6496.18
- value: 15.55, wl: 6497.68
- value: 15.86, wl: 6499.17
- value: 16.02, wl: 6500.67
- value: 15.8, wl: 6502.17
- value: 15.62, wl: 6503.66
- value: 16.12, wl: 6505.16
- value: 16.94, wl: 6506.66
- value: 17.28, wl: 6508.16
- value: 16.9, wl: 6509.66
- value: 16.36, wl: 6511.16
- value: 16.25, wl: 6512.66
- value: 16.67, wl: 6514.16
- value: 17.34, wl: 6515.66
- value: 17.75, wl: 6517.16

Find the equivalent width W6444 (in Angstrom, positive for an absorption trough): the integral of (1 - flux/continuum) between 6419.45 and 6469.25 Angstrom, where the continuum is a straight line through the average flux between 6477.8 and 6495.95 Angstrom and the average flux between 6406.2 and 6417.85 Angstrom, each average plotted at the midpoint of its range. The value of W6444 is -3.2 Angstrom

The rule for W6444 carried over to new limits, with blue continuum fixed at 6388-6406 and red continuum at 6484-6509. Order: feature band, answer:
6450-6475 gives -0.4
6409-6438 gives 0.9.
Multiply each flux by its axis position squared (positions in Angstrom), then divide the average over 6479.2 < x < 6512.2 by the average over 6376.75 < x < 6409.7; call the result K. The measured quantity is 1.06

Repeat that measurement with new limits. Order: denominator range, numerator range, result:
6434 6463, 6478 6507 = 1.02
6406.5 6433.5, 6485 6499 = 1.07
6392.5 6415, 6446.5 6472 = 1.09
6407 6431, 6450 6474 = 1.07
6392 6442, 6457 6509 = 1.06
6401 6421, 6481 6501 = 1.11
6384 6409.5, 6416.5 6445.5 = 1.05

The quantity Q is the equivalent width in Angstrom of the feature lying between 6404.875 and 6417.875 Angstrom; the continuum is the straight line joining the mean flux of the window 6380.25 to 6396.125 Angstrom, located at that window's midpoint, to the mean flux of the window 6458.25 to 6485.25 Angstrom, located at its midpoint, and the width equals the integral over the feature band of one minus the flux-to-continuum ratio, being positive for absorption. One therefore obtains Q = 1.41 Angstrom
